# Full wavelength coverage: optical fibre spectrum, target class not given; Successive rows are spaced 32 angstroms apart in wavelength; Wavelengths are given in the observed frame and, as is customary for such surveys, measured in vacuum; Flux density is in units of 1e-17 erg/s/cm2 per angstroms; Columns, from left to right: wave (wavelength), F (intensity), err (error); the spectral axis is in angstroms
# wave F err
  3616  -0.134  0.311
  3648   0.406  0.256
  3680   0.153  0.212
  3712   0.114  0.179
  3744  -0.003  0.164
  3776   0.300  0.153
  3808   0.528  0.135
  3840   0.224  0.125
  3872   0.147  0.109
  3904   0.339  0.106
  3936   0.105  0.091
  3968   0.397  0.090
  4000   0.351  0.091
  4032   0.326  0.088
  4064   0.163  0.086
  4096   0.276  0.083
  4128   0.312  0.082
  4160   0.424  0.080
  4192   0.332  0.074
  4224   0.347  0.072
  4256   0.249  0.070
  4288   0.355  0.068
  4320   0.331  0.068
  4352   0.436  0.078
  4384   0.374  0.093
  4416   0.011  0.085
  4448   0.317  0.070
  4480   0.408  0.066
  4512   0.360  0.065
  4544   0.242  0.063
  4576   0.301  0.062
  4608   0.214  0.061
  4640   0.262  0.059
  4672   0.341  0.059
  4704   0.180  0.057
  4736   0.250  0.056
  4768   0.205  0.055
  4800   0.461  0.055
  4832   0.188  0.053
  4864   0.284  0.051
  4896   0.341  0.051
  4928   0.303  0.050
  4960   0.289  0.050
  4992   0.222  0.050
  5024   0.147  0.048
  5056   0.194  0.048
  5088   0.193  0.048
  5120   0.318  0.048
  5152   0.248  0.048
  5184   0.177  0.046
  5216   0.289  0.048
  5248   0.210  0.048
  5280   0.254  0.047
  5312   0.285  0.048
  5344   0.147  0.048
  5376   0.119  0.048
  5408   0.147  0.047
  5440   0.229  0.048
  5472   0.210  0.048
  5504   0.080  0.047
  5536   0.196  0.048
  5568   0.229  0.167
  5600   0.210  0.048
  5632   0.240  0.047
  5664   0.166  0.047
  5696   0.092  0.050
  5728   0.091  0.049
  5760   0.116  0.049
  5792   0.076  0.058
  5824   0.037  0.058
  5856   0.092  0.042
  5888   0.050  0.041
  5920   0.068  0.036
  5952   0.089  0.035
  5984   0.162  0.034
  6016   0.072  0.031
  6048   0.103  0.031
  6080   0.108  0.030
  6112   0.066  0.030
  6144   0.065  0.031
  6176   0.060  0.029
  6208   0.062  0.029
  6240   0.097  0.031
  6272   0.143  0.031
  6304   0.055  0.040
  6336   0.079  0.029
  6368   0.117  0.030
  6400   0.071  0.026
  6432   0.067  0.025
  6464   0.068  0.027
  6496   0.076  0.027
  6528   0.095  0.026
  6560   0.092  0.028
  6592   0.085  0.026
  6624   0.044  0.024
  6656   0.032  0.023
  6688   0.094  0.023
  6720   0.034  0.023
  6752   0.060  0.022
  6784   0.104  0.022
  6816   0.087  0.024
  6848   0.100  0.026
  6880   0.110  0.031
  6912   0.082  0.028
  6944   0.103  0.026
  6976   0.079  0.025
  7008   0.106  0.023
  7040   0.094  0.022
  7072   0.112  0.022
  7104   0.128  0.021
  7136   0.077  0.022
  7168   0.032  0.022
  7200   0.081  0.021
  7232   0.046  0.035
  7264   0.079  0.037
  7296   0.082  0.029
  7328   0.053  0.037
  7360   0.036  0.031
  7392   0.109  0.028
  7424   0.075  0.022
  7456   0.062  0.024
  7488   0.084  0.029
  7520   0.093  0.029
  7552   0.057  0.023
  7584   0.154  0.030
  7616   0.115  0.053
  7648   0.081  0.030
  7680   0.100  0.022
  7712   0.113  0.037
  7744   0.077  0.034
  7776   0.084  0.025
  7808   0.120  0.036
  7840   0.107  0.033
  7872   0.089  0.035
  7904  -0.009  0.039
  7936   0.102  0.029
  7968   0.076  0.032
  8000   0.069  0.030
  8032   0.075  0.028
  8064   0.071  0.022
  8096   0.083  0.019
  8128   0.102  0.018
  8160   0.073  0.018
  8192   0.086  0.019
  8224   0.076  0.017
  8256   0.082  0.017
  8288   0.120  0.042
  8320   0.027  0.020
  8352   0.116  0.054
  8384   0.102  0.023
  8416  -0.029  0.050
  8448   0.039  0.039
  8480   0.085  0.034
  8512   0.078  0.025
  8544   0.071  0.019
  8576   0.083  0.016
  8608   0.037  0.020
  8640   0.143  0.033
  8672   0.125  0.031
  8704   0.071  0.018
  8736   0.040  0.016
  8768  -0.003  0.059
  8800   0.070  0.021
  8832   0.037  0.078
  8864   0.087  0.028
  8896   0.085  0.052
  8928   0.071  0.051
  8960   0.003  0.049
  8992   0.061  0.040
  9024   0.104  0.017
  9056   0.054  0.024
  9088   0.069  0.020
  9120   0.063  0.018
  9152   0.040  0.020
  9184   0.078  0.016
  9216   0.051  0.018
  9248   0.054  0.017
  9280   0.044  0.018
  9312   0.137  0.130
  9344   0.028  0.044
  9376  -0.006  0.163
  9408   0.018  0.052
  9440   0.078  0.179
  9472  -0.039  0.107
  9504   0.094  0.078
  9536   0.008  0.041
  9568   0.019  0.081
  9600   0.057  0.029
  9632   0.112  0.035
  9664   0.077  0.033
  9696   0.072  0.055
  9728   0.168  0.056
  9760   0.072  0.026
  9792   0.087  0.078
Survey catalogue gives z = 1.544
